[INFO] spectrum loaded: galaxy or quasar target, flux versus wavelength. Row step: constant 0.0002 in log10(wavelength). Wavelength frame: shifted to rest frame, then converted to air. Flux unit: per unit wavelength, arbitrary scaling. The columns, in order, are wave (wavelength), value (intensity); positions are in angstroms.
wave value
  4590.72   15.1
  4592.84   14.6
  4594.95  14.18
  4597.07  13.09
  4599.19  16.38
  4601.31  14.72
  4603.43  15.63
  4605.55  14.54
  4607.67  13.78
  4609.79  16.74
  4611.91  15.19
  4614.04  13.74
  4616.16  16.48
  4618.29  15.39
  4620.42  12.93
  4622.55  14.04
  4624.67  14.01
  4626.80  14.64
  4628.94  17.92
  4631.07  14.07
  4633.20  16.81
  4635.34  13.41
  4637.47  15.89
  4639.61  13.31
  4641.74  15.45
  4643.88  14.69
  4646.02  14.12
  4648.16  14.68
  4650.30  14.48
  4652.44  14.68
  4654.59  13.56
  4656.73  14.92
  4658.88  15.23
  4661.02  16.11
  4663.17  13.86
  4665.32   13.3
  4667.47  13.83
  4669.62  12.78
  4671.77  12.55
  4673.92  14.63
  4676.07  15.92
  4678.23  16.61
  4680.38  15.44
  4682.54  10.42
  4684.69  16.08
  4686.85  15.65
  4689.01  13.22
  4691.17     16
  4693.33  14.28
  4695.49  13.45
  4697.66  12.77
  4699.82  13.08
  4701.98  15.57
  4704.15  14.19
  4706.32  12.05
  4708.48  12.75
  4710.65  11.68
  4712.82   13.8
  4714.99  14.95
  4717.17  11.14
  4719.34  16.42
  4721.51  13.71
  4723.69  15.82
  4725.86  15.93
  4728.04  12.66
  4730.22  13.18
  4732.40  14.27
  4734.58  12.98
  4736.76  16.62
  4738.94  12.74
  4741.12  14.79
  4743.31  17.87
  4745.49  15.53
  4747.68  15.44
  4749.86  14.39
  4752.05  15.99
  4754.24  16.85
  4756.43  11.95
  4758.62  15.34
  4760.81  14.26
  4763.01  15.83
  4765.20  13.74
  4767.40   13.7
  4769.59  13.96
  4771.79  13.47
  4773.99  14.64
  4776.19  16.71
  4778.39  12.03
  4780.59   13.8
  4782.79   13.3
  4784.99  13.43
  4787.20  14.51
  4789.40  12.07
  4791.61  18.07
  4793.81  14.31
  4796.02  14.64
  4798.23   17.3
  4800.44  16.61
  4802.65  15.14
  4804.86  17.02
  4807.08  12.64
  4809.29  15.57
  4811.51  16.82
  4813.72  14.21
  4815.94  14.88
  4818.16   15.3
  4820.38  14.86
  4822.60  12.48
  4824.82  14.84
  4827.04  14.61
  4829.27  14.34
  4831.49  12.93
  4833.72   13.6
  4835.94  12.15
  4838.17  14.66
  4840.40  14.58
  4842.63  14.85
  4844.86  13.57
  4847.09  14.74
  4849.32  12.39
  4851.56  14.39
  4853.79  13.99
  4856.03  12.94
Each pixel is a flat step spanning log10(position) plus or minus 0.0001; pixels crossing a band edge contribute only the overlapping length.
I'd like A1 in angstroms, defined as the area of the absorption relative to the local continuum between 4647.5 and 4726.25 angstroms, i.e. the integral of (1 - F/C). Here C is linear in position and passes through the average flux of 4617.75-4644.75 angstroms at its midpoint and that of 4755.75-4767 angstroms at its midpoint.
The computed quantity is 2.1 angstroms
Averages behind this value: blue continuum 14.8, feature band 14.2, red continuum 14.3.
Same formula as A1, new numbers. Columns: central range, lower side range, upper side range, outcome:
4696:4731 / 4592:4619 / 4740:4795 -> 2.4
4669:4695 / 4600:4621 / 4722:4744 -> 0.5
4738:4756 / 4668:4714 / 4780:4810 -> -1.1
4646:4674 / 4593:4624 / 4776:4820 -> 1.2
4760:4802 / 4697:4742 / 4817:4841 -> -1.8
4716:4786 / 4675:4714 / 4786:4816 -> 1.2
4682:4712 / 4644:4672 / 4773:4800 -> 1.3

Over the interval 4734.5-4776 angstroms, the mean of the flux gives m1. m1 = 14.8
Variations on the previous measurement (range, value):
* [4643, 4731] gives 14.2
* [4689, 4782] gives 14.3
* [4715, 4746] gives 14.5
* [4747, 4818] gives 14.8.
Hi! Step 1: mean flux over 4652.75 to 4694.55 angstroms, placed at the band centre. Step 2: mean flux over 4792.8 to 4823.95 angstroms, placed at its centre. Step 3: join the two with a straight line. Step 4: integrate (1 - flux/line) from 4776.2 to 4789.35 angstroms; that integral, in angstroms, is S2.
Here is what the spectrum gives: 1.2 angstroms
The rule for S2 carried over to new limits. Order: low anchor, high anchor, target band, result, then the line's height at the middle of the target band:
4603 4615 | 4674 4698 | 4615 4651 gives -0.08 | 14.8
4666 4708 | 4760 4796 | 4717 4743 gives -0.42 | 14.2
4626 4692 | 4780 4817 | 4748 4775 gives 0.64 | 14.9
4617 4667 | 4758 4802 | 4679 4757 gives 1.75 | 14.6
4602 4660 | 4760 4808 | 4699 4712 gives 1.31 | 14.7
